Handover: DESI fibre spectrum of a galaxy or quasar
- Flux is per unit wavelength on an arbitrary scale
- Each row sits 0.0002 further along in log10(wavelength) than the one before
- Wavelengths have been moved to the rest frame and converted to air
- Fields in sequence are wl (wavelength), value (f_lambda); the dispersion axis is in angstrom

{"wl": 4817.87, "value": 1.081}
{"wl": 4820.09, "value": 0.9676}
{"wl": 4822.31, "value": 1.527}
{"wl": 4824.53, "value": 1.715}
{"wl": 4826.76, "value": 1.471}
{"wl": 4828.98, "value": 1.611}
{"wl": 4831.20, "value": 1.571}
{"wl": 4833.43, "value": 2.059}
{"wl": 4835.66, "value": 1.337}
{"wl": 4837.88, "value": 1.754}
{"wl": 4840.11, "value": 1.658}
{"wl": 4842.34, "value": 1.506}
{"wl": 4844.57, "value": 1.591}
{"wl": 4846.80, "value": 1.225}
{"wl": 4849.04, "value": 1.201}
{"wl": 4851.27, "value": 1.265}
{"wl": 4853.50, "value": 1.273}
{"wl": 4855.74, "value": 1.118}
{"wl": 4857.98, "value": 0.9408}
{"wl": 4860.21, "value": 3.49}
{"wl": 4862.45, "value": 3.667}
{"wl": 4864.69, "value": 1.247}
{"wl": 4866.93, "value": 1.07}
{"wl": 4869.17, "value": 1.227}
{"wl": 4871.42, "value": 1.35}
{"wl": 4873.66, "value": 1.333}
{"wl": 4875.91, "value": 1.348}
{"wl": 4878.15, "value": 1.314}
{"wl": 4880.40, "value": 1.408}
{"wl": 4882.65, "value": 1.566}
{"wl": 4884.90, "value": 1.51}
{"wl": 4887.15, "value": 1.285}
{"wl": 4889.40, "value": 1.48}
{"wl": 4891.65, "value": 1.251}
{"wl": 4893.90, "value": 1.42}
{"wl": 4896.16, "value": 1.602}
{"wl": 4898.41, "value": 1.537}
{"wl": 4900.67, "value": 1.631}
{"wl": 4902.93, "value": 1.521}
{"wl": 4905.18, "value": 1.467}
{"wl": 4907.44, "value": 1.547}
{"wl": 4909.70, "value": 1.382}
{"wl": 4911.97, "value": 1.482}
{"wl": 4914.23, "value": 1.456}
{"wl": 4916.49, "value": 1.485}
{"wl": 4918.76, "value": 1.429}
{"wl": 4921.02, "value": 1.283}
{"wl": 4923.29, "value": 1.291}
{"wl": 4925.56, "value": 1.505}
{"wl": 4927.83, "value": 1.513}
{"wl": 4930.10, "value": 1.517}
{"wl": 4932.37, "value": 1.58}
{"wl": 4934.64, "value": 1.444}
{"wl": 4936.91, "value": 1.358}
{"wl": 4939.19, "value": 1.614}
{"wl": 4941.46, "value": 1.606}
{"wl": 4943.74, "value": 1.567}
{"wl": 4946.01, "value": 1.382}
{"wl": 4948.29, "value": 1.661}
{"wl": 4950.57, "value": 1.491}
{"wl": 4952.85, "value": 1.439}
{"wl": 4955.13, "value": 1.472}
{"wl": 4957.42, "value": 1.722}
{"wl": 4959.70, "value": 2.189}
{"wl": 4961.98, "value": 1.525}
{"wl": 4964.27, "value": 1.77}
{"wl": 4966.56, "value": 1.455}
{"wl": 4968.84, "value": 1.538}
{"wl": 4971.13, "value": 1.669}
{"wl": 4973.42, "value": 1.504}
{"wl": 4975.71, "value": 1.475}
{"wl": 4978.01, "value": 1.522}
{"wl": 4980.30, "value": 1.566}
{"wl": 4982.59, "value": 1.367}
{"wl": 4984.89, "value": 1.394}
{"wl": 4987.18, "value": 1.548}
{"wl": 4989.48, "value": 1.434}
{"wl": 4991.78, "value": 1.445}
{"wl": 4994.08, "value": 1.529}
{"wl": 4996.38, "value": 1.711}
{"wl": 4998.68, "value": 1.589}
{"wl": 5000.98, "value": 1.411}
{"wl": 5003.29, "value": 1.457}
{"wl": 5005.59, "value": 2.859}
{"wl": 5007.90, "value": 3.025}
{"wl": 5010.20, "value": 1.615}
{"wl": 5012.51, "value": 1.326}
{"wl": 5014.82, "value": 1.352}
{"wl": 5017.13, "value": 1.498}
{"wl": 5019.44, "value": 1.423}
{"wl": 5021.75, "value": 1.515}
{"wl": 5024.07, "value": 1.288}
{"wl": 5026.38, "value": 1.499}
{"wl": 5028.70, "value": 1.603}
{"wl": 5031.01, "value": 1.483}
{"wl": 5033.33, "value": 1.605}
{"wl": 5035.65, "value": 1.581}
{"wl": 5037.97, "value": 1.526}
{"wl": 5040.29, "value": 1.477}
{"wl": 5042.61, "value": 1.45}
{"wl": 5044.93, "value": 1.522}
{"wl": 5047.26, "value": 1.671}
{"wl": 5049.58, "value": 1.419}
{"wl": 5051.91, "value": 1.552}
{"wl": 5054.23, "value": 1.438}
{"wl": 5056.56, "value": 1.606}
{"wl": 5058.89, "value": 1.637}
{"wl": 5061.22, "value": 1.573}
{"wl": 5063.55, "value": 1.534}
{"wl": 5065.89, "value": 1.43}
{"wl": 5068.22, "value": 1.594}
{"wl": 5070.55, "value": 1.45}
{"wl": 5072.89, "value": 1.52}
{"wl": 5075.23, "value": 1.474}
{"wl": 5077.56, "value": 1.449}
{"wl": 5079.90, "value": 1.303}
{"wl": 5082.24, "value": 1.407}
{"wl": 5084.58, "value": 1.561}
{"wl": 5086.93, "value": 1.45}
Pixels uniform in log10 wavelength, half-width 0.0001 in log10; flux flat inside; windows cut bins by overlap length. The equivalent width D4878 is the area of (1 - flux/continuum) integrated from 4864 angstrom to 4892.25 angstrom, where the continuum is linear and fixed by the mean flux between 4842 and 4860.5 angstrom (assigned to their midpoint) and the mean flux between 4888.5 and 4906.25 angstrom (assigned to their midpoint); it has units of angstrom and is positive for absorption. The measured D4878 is 2.4 angstrom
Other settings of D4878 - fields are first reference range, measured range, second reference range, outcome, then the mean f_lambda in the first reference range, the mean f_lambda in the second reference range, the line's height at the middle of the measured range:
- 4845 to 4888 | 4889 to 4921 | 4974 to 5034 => 1.46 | 1.52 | 1.6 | 1.54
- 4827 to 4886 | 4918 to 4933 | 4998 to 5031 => 1.56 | 1.56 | 1.67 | 1.61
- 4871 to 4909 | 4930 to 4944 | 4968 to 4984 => -0.37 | 1.45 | 1.52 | 1.49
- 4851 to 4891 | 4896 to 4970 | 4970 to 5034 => 2.11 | 1.55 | 1.6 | 1.57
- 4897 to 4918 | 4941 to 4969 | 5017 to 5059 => -1.83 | 1.5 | 1.51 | 1.51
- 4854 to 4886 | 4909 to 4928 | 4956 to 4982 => 2.27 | 1.61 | 1.62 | 1.61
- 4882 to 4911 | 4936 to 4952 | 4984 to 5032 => 0.12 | 1.48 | 1.62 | 1.54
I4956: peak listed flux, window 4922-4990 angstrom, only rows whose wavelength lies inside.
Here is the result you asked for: 2.189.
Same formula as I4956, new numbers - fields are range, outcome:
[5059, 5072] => 1.594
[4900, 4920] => 1.631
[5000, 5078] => 3.025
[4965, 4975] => 1.669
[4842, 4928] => 3.667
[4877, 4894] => 1.566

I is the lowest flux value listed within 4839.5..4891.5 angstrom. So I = 0.9408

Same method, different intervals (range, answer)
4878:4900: 1.251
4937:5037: 1.288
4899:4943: 1.283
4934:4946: 1.358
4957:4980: 1.455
